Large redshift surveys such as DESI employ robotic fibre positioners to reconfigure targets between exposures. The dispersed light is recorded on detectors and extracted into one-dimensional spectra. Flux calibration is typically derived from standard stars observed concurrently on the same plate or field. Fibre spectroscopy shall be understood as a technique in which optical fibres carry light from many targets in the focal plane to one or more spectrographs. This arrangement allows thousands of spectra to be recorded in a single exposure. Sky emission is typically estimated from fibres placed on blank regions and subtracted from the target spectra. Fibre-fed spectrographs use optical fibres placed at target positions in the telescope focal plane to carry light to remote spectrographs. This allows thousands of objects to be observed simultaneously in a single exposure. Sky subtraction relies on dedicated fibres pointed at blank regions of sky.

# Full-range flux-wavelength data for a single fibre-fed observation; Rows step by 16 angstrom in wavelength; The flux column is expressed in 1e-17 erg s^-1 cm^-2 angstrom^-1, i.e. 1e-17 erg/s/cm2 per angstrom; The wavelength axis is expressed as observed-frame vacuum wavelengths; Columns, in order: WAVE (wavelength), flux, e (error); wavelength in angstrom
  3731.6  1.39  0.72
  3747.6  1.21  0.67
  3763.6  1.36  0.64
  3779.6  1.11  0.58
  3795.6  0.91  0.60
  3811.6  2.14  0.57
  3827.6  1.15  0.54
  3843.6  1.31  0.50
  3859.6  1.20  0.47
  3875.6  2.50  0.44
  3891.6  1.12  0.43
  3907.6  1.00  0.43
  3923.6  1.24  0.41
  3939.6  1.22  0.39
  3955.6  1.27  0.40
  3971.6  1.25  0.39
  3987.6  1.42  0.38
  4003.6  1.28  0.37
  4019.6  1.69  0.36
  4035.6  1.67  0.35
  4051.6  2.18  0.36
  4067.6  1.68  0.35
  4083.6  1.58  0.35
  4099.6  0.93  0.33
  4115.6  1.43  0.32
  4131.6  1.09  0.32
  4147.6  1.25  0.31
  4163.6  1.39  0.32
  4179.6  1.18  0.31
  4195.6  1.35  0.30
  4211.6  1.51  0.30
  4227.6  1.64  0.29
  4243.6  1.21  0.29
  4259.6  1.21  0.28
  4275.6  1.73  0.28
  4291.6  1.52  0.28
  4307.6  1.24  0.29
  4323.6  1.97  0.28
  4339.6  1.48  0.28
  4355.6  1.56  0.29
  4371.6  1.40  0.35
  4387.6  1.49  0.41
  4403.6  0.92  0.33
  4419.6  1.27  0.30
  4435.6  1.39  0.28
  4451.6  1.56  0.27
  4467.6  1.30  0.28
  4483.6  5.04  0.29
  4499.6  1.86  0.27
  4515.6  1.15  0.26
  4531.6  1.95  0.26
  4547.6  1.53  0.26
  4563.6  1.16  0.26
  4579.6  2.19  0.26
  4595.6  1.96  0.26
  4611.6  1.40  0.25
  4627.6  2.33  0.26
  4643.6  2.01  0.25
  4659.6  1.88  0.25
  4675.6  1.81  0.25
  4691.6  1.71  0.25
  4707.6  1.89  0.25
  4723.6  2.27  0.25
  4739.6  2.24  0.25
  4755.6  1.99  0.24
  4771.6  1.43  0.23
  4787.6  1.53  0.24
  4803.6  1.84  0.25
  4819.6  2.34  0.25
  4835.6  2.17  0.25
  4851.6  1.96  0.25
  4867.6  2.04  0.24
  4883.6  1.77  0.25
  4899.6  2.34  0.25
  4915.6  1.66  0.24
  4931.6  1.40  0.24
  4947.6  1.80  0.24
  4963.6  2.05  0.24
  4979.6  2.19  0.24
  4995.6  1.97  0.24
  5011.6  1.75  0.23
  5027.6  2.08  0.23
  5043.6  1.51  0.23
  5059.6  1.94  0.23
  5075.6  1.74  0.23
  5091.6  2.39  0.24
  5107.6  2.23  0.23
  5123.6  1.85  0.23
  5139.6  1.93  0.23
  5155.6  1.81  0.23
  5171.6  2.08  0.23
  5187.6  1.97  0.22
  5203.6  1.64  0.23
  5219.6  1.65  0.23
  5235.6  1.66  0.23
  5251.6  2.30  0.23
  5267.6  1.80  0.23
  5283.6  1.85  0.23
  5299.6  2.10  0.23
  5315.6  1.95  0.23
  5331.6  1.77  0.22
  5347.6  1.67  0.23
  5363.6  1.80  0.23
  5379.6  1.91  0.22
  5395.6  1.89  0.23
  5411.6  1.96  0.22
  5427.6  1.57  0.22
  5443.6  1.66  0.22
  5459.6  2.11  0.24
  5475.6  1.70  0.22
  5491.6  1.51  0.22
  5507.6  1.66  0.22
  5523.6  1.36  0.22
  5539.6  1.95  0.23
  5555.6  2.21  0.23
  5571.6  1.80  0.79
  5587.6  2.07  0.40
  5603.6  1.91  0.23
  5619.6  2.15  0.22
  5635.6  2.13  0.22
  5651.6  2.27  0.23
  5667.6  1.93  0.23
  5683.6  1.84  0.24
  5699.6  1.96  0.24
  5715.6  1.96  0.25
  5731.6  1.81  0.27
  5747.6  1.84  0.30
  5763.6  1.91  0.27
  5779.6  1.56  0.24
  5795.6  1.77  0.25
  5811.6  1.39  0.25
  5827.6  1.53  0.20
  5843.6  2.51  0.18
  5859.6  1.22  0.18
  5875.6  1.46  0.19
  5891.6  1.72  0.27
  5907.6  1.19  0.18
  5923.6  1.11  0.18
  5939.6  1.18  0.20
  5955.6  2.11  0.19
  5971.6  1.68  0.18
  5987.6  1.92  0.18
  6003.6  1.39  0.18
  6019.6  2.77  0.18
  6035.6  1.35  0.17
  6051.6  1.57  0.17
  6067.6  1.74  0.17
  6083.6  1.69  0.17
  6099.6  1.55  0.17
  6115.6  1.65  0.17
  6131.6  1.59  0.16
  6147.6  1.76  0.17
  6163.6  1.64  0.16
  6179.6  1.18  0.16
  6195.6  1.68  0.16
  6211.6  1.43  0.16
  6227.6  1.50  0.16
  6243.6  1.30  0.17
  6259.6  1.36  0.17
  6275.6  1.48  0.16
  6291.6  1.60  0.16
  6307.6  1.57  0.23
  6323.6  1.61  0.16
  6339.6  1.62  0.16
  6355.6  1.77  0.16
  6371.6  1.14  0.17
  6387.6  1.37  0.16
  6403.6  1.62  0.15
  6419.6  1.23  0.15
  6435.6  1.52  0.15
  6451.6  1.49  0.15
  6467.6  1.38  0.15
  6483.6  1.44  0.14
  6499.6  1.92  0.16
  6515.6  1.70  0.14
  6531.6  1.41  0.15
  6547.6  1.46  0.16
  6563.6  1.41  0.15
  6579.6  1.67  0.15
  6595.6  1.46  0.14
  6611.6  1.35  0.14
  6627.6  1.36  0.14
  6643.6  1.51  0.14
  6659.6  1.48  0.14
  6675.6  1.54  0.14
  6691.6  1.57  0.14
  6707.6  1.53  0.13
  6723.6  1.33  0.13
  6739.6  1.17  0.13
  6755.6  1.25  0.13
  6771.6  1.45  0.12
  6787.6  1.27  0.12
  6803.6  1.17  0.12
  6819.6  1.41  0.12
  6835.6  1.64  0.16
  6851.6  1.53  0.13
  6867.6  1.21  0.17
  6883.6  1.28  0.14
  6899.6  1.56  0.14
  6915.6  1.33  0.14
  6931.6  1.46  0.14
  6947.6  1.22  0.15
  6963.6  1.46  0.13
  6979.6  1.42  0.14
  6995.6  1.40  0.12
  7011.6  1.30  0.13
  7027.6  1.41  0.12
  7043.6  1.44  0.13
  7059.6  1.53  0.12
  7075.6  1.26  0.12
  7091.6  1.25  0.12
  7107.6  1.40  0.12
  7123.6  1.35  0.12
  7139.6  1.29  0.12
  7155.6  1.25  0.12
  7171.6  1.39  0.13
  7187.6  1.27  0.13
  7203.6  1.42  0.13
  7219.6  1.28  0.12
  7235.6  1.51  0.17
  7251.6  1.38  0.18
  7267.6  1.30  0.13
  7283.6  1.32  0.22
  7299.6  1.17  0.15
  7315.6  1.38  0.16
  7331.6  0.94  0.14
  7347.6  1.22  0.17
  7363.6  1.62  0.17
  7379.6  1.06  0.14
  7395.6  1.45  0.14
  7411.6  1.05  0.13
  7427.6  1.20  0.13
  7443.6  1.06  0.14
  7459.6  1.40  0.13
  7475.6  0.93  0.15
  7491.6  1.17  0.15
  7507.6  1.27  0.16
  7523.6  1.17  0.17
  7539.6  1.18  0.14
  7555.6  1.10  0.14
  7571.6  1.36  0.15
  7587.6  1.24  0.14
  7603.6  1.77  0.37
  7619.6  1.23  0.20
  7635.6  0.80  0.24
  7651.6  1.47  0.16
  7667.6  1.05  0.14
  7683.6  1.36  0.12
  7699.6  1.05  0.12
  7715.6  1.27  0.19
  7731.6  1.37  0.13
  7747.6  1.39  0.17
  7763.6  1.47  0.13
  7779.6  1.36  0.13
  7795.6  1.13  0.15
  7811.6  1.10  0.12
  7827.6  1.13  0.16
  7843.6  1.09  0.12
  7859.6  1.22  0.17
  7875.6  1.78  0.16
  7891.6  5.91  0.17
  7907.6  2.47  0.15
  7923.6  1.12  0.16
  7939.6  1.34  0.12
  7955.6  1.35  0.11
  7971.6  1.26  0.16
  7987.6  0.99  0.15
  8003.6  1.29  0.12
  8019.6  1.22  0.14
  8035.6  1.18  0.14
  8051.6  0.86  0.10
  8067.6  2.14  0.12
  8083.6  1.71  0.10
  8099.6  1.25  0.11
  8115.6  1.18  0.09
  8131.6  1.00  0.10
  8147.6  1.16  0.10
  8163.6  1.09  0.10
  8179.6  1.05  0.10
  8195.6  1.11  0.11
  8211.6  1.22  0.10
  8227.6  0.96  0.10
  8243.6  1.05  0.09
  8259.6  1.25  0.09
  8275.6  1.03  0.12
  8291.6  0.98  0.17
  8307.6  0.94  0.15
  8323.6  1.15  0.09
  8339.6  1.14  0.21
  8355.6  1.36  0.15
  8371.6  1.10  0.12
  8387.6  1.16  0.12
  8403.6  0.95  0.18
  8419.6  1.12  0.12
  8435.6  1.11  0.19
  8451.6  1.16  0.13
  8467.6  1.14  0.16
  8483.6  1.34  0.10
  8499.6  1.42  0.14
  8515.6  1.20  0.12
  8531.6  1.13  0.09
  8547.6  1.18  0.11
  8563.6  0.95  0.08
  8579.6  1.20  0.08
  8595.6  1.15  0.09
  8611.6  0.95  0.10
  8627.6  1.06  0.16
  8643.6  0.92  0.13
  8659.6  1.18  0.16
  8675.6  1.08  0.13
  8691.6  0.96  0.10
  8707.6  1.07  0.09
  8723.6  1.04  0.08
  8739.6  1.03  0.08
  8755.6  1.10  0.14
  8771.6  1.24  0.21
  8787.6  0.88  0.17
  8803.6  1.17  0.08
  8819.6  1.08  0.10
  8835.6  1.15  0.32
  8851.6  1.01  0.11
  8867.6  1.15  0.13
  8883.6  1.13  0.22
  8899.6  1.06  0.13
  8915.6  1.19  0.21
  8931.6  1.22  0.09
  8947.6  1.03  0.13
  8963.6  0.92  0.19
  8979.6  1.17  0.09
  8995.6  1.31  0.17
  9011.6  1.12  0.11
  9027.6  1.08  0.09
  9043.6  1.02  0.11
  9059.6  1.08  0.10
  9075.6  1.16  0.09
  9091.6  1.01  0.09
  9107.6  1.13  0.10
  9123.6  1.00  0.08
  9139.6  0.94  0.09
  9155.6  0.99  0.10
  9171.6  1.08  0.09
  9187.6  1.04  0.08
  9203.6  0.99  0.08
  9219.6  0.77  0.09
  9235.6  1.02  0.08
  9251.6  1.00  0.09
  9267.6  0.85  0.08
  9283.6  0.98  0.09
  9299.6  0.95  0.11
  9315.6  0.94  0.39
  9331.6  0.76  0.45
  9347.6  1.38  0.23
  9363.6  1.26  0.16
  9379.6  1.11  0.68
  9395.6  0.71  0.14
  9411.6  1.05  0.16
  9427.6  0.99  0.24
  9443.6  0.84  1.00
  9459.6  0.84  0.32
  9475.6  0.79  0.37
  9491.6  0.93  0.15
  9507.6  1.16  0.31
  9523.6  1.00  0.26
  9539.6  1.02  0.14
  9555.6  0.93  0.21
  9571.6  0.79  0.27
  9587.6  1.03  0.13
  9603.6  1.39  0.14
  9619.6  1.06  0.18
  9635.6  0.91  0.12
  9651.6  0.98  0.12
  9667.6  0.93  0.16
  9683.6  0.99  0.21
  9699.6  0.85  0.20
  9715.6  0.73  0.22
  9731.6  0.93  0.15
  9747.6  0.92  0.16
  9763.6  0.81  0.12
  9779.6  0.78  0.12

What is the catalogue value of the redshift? 0.20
